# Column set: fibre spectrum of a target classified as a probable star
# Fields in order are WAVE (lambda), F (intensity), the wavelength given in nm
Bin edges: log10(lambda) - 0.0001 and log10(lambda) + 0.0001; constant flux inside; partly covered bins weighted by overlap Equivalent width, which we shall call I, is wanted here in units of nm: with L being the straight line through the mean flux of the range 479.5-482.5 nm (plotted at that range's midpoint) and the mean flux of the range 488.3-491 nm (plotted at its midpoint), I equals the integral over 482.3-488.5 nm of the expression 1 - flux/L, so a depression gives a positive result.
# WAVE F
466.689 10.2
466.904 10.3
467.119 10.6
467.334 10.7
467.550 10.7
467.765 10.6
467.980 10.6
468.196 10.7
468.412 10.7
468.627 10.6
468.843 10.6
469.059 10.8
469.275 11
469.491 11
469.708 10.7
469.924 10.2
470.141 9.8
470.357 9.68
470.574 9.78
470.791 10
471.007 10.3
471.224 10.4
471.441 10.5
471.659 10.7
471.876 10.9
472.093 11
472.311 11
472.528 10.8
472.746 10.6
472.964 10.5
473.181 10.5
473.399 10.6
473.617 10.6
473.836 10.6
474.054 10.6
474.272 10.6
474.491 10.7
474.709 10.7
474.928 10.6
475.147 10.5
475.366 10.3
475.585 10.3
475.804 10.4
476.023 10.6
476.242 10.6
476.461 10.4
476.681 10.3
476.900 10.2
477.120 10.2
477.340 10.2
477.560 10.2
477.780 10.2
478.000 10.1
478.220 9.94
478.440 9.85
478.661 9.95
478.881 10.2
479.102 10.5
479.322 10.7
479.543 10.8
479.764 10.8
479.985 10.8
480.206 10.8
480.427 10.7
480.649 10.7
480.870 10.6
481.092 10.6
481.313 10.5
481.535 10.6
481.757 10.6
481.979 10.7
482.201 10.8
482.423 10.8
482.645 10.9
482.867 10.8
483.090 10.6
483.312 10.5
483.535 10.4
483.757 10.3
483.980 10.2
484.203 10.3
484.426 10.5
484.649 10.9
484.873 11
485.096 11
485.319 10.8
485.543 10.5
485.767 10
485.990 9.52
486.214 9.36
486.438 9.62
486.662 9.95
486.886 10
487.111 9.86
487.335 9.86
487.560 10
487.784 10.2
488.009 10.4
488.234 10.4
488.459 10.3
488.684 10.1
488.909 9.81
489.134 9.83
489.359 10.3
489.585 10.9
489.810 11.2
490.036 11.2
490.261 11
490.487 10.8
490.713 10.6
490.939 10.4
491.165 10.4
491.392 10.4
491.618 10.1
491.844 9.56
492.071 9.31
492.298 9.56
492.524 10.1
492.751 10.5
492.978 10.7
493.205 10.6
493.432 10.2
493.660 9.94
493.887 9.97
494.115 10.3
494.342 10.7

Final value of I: 0.17 nm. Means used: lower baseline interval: 10.7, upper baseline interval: 10.5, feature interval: 10.3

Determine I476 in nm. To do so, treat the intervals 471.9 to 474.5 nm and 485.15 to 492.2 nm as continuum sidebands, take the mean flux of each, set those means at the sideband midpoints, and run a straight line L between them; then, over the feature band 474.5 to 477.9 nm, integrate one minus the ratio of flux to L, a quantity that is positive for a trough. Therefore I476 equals 0.07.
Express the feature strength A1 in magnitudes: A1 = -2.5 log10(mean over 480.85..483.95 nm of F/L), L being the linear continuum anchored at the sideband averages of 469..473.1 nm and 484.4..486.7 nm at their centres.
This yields -0.03 mag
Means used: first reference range 10.5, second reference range 10.3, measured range 10.6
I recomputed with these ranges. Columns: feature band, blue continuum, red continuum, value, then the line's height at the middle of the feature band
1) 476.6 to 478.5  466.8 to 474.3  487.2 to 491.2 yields 0.07 nm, 10.5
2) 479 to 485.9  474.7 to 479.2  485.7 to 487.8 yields -0.42 nm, 10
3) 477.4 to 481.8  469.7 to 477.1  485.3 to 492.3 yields -0.04 nm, 10.4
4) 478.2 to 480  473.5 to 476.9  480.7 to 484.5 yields 0.03 nm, 10.5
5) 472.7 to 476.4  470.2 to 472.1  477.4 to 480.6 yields -0.07 nm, 10.4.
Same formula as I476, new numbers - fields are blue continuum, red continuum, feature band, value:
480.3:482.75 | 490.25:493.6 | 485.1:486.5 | 0.06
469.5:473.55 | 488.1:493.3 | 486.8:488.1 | 0.04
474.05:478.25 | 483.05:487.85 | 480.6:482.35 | -0.06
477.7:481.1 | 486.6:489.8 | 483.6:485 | -0.03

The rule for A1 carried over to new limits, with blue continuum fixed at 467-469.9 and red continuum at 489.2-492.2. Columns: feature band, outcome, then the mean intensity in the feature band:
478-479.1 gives 0.06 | 10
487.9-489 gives 0.03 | 10.2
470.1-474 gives 0.02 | 10.5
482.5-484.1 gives 0.00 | 10.5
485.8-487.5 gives 0.08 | 9.76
